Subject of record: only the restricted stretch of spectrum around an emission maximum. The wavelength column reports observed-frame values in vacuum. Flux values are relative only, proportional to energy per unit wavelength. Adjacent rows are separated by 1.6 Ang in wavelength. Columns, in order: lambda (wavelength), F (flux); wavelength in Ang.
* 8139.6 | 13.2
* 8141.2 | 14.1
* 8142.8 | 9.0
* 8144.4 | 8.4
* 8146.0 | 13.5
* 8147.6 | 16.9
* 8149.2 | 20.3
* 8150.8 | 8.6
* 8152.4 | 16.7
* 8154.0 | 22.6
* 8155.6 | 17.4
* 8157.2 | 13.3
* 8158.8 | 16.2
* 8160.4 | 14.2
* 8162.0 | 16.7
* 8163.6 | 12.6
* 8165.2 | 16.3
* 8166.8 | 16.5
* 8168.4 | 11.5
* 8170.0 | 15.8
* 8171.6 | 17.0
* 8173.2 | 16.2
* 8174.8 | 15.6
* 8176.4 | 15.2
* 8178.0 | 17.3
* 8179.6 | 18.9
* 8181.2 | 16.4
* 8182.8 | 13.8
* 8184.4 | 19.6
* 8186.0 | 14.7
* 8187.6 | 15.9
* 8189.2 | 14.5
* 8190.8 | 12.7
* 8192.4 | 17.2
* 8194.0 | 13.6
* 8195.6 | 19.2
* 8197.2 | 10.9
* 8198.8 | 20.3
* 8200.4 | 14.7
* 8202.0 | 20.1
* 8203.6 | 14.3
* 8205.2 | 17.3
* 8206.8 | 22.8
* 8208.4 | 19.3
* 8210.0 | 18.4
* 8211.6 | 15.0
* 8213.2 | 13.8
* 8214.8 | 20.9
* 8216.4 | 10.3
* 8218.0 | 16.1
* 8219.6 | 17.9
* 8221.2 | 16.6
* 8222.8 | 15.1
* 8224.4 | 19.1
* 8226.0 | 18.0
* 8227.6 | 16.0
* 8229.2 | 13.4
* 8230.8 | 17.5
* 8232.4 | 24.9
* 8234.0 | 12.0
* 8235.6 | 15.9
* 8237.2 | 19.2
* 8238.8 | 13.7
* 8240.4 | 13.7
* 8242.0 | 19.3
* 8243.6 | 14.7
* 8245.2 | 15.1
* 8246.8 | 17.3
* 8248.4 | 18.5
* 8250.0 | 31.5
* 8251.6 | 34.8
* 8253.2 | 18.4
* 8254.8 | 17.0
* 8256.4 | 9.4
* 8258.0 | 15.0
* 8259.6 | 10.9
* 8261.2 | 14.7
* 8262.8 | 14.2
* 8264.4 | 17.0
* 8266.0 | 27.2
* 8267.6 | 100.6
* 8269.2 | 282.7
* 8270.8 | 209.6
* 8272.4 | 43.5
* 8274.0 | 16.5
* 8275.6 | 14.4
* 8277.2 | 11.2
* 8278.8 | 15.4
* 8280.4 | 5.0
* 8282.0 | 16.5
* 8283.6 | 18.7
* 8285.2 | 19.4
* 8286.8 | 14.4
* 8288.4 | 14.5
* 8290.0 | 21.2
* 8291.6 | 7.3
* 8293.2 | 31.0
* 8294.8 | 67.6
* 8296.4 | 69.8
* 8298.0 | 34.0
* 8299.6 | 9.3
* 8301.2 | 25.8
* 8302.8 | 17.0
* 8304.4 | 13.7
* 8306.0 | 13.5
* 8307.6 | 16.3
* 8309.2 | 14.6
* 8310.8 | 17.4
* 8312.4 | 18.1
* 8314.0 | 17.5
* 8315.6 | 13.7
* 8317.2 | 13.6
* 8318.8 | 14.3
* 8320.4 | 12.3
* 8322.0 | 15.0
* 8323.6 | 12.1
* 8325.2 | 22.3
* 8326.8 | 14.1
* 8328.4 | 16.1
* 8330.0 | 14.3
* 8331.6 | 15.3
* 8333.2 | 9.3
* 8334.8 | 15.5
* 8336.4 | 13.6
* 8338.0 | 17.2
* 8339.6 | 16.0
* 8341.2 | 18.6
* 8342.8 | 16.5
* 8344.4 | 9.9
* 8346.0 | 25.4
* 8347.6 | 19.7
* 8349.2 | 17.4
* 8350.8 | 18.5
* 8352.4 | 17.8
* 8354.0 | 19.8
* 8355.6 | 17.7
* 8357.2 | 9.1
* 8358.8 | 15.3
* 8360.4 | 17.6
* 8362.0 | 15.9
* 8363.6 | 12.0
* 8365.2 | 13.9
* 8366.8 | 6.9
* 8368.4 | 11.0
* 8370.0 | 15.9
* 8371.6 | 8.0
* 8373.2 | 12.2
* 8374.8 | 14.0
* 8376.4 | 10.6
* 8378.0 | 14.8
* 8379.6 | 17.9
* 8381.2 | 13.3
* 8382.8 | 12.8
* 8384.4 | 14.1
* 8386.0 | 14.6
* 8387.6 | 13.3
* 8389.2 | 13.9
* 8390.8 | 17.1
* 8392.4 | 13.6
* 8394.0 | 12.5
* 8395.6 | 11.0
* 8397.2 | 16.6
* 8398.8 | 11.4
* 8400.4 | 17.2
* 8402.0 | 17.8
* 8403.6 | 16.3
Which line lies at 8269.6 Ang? Halpha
